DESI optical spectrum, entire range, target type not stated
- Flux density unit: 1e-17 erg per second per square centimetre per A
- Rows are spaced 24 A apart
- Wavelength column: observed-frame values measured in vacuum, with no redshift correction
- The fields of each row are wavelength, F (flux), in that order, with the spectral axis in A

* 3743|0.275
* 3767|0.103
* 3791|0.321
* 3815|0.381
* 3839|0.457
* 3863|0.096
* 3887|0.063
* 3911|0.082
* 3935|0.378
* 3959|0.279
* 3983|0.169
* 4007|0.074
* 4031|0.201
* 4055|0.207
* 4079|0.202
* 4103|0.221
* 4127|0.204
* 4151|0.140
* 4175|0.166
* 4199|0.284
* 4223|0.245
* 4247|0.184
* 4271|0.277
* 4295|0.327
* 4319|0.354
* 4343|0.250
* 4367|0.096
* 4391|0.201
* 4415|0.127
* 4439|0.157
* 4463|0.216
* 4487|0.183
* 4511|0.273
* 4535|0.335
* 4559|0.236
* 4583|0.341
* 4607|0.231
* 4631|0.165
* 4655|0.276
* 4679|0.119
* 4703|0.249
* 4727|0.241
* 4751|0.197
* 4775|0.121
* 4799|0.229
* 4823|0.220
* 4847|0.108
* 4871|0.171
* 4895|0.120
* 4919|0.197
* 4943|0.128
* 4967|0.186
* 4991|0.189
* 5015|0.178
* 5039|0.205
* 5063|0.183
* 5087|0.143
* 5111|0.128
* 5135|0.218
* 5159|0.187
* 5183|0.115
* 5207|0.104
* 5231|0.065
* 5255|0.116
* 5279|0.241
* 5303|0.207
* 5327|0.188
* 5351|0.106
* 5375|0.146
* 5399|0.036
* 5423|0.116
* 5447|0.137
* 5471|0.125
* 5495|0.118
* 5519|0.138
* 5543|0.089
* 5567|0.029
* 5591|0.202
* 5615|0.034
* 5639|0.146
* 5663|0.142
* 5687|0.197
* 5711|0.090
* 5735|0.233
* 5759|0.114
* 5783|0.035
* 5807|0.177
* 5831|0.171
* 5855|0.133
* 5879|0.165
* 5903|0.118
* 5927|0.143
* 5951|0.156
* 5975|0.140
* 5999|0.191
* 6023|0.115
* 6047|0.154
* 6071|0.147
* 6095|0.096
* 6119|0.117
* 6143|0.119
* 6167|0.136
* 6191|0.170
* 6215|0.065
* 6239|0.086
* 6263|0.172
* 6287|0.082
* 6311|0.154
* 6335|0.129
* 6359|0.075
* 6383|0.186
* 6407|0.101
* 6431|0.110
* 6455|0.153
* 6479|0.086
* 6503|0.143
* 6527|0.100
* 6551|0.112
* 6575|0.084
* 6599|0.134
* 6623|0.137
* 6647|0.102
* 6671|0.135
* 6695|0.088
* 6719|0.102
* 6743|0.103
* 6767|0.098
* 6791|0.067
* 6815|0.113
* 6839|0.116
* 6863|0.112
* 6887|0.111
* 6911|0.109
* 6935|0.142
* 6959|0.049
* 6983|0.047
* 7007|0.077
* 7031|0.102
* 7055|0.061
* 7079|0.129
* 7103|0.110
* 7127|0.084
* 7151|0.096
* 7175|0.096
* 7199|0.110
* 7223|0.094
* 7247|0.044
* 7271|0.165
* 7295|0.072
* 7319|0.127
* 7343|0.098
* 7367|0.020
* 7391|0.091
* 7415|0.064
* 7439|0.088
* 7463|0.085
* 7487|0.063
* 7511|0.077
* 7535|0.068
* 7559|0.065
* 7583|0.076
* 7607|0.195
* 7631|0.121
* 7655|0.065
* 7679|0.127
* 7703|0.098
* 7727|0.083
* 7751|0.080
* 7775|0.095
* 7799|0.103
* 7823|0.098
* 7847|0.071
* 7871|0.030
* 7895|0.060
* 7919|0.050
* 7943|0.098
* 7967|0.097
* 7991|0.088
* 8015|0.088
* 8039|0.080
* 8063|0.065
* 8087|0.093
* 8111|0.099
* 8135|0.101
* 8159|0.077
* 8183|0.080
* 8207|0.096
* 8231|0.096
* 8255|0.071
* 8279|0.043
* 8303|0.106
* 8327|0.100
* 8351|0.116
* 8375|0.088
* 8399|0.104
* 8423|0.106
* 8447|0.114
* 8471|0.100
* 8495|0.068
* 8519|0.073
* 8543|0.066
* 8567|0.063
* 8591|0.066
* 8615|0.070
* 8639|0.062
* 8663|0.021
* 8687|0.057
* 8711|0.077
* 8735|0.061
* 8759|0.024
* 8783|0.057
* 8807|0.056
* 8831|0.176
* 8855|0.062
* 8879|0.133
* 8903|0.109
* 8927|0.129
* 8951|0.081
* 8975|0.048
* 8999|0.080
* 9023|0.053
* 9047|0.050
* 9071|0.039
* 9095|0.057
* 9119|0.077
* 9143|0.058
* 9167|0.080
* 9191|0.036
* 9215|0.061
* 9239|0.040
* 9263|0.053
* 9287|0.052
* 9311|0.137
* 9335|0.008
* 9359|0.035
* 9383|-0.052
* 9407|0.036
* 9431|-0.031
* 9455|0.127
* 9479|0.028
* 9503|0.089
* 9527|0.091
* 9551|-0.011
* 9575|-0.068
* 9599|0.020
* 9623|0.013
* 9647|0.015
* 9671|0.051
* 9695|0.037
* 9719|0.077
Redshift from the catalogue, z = 1.614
